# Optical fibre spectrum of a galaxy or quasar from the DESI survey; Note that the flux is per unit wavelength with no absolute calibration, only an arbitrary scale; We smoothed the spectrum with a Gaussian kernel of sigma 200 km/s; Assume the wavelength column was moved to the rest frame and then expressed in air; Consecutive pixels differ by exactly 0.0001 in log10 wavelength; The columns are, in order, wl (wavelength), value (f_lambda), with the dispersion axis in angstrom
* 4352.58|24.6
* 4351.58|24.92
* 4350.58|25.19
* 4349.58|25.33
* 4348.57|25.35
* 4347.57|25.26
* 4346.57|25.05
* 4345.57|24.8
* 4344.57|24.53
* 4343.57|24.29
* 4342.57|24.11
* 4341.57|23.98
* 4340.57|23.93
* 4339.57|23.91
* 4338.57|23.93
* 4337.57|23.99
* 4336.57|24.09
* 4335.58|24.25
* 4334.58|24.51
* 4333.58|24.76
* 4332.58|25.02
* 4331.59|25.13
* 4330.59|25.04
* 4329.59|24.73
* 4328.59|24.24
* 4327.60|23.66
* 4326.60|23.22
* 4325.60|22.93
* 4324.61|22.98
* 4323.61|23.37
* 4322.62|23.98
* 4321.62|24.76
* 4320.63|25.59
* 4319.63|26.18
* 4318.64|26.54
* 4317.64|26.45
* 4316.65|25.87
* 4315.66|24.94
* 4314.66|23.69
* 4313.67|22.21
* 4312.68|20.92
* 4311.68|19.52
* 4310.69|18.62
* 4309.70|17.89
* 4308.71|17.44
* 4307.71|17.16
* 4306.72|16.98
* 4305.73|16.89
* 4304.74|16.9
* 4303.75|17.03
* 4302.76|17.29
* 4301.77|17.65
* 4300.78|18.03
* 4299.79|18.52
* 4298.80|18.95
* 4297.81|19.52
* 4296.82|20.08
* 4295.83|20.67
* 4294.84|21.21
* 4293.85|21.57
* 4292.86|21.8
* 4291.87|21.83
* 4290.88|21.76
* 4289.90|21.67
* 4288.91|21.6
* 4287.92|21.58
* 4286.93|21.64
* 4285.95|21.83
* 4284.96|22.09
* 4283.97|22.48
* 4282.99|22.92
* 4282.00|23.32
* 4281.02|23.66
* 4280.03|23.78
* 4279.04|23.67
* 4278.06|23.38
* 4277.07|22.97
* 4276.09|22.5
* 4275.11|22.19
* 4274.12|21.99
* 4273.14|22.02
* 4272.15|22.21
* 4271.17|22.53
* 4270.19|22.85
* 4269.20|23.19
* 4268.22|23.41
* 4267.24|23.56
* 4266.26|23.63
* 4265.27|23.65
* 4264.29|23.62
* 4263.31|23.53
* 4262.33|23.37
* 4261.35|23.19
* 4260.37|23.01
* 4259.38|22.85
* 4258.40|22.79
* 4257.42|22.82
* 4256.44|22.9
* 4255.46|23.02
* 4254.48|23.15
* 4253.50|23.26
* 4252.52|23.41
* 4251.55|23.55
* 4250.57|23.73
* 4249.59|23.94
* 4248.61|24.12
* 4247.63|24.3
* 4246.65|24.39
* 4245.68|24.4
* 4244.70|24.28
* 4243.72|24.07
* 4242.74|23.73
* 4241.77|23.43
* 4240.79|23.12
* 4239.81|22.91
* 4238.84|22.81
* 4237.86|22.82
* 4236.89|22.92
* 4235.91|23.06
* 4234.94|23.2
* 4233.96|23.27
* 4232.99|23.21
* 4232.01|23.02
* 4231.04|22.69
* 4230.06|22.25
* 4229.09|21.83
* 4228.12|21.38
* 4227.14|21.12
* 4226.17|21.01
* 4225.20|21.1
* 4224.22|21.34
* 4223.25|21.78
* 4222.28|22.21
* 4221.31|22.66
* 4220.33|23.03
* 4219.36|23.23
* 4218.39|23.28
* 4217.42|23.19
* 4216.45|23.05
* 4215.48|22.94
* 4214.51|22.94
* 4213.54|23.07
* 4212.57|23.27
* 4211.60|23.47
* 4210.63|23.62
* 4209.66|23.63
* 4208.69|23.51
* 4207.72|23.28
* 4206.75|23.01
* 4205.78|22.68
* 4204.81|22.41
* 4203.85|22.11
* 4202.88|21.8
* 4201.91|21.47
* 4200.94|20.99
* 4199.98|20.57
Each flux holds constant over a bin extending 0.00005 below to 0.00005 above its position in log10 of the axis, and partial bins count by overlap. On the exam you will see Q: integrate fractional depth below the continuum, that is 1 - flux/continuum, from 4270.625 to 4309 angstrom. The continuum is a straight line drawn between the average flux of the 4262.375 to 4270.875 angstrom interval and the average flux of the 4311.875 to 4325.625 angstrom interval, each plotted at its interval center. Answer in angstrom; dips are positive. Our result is 4.8 angstrom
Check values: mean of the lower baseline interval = 23.4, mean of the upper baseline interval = 24.3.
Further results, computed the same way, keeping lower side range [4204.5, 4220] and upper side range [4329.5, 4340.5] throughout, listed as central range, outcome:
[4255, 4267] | 0.2 angstrom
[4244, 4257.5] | -0.1 angstrom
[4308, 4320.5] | 0.9 angstrom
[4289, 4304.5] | 2.7 angstrom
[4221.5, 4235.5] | 0.7 angstrom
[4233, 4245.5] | 0.1 angstrom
